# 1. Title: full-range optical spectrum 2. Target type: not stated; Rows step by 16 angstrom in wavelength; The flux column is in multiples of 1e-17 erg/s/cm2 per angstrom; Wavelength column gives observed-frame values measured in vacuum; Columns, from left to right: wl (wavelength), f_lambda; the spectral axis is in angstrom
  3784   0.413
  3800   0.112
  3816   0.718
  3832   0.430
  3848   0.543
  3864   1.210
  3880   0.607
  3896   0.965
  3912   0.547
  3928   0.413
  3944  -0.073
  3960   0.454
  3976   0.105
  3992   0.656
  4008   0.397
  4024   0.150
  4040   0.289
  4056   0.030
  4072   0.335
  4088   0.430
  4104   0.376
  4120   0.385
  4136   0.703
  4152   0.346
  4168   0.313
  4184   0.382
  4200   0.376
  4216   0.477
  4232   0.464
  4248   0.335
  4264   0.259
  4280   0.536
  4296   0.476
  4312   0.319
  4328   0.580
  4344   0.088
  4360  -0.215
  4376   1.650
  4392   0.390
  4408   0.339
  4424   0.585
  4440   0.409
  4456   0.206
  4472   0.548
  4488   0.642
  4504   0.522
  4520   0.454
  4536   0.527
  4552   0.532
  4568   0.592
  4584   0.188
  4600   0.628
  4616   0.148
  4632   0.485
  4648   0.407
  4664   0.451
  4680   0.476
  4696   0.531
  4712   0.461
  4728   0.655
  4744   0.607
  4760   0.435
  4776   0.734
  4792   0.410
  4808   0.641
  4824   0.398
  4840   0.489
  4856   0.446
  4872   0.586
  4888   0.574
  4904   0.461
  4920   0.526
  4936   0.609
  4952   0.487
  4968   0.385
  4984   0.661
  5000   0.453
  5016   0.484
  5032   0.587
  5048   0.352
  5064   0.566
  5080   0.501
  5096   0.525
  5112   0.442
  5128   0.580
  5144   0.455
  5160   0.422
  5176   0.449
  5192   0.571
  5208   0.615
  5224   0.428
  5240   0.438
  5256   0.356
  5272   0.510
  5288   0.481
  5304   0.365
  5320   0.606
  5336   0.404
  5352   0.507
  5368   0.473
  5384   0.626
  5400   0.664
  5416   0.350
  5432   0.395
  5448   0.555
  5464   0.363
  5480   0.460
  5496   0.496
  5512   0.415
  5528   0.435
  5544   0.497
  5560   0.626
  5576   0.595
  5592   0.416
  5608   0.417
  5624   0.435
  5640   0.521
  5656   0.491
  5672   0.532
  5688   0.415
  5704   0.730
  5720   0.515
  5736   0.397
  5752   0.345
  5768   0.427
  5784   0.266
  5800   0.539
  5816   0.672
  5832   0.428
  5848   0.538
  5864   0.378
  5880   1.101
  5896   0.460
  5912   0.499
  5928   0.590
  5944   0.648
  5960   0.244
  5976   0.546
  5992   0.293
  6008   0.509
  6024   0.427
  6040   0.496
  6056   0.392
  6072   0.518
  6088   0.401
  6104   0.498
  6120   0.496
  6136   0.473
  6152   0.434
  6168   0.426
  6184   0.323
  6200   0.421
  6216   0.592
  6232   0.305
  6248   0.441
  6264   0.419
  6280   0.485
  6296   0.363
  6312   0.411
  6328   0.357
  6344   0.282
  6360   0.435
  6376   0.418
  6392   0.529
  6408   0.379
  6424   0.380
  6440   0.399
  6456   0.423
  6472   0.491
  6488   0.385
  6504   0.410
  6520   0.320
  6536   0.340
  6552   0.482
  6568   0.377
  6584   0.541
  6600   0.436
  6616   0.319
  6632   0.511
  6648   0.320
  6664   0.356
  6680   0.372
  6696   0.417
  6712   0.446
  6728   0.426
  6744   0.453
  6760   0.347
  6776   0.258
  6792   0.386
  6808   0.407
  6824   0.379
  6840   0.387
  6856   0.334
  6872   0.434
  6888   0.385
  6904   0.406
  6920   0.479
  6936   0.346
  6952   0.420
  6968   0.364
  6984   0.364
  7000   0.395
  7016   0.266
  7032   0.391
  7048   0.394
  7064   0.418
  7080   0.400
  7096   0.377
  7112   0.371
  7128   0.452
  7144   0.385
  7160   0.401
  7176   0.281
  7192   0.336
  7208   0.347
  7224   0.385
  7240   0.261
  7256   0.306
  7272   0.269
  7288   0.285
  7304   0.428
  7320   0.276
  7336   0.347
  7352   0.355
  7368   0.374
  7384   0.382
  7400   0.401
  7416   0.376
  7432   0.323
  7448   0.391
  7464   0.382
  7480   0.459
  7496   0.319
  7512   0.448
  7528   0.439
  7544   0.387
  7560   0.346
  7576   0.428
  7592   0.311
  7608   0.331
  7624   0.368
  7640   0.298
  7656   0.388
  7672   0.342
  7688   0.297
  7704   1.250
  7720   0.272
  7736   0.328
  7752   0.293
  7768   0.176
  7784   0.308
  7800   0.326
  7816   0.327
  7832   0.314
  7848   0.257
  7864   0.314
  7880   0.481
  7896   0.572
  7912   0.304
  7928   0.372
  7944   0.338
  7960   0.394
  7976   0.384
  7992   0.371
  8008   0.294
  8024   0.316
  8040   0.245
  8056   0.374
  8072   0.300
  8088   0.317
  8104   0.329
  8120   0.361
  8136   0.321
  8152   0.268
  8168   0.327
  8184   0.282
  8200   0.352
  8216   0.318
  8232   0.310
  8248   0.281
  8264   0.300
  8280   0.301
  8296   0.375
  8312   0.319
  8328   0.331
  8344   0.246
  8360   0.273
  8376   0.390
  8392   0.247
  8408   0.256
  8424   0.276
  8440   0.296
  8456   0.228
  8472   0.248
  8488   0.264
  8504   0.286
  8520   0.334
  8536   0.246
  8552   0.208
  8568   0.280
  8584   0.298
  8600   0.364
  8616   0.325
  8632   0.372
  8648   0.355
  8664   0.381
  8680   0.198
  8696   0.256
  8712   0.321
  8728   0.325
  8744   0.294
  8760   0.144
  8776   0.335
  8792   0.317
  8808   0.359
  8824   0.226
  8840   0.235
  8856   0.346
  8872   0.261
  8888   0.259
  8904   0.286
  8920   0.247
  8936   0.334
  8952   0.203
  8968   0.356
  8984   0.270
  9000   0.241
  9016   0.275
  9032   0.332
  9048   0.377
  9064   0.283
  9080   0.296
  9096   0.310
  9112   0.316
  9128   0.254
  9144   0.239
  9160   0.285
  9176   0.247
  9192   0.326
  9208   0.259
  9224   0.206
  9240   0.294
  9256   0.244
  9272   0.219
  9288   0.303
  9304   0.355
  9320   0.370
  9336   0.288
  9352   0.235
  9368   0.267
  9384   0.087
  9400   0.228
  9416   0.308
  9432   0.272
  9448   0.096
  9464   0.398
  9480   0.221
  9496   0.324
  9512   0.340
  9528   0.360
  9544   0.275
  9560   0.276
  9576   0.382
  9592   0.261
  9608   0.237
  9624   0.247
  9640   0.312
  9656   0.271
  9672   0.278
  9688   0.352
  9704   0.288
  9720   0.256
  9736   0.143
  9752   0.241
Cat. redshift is 0.17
